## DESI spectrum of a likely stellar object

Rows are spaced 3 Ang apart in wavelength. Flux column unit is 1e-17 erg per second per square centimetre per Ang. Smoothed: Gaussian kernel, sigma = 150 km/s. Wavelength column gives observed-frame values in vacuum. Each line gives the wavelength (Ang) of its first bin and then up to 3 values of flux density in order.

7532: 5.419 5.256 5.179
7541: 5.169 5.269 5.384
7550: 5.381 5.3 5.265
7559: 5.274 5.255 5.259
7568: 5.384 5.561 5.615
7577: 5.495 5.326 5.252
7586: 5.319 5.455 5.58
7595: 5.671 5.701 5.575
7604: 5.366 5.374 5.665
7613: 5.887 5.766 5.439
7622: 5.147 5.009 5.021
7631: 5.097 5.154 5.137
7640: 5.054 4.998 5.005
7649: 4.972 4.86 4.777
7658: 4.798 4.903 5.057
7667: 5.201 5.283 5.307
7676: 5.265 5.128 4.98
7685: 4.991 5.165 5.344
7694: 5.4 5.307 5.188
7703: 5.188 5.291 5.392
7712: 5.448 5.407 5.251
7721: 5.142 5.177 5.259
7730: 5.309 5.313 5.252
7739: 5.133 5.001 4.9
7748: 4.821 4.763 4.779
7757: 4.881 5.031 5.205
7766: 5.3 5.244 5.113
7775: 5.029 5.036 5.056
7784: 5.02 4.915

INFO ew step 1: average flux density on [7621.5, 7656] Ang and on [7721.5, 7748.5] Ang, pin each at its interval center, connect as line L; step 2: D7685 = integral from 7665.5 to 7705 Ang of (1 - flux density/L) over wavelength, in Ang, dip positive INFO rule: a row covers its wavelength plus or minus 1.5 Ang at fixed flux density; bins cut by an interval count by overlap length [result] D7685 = -1.0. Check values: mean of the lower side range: 5.02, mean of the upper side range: 5.14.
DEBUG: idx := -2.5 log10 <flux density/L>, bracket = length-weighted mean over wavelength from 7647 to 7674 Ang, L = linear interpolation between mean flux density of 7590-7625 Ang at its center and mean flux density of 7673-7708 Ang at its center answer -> 0.07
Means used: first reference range 5.54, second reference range 5.21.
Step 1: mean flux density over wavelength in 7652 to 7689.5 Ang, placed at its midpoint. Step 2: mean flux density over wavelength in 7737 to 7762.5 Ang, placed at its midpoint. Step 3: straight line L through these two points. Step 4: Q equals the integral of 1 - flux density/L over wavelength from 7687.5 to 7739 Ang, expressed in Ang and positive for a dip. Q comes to -3.0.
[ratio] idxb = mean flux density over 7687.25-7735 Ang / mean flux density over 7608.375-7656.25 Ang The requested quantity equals 1.0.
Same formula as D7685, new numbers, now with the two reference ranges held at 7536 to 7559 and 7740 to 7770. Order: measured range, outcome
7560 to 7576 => -0.5 Ang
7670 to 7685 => -0.2 Ang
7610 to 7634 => -0.8 Ang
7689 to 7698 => -0.5 Ang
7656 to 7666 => 0.4 Ang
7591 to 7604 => -1.0 Ang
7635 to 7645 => 0.2 Ang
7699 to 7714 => -0.7 Ang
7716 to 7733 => -0.7 Ang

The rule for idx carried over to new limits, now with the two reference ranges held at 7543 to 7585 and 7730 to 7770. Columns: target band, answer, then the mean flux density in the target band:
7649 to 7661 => 0.08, 4.84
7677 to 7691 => 0.01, 5.1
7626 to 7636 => 0.03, 5.09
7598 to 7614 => -0.06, 5.58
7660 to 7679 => 0.00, 5.17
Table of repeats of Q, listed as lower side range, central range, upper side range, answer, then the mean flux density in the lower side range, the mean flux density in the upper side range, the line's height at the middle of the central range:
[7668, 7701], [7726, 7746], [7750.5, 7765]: -0.5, 5.21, 4.96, 5.03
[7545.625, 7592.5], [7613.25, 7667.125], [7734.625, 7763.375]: 1.3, 5.38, 4.97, 5.21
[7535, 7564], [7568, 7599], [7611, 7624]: -0.5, 5.27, 5.54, 5.41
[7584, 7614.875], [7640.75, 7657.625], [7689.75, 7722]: 1.6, 5.56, 5.31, 5.44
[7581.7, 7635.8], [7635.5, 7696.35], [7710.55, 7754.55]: 2.3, 5.41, 5.14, 5.29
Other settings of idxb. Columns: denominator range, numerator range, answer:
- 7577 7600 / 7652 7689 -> 0.92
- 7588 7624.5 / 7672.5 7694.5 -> 0.94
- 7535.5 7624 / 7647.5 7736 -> 0.96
